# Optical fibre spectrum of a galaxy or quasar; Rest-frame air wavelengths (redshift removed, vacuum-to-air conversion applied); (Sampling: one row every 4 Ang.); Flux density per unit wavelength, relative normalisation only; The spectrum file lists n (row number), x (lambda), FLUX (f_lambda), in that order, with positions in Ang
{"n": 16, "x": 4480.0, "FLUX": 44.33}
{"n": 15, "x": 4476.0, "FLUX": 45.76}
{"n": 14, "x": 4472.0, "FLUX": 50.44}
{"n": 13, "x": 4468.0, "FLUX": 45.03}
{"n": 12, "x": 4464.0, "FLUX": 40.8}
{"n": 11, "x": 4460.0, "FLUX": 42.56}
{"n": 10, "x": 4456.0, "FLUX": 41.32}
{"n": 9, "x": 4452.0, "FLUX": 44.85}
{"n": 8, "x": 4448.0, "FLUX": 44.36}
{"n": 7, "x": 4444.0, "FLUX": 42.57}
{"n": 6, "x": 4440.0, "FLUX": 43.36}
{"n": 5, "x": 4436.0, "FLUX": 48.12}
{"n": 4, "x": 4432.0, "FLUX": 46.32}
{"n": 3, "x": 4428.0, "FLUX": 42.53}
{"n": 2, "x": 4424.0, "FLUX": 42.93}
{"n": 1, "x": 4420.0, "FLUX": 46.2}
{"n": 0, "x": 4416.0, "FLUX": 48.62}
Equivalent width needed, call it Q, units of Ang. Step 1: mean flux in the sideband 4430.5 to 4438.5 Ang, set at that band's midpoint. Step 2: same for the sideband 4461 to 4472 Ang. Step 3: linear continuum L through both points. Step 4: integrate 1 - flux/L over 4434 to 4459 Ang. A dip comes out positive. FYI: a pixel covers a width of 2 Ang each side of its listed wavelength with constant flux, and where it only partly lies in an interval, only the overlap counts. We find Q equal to 1.1 Ang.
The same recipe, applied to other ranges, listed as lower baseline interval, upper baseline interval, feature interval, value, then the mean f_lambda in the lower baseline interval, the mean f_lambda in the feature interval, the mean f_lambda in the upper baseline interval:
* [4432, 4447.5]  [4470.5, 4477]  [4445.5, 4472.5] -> 1.72 Ang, 44.9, 43.8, 48.3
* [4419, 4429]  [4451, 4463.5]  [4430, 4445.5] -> -0.69 Ang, 43.8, 45.2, 42.5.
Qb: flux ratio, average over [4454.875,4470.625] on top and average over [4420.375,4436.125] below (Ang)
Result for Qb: 1.0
